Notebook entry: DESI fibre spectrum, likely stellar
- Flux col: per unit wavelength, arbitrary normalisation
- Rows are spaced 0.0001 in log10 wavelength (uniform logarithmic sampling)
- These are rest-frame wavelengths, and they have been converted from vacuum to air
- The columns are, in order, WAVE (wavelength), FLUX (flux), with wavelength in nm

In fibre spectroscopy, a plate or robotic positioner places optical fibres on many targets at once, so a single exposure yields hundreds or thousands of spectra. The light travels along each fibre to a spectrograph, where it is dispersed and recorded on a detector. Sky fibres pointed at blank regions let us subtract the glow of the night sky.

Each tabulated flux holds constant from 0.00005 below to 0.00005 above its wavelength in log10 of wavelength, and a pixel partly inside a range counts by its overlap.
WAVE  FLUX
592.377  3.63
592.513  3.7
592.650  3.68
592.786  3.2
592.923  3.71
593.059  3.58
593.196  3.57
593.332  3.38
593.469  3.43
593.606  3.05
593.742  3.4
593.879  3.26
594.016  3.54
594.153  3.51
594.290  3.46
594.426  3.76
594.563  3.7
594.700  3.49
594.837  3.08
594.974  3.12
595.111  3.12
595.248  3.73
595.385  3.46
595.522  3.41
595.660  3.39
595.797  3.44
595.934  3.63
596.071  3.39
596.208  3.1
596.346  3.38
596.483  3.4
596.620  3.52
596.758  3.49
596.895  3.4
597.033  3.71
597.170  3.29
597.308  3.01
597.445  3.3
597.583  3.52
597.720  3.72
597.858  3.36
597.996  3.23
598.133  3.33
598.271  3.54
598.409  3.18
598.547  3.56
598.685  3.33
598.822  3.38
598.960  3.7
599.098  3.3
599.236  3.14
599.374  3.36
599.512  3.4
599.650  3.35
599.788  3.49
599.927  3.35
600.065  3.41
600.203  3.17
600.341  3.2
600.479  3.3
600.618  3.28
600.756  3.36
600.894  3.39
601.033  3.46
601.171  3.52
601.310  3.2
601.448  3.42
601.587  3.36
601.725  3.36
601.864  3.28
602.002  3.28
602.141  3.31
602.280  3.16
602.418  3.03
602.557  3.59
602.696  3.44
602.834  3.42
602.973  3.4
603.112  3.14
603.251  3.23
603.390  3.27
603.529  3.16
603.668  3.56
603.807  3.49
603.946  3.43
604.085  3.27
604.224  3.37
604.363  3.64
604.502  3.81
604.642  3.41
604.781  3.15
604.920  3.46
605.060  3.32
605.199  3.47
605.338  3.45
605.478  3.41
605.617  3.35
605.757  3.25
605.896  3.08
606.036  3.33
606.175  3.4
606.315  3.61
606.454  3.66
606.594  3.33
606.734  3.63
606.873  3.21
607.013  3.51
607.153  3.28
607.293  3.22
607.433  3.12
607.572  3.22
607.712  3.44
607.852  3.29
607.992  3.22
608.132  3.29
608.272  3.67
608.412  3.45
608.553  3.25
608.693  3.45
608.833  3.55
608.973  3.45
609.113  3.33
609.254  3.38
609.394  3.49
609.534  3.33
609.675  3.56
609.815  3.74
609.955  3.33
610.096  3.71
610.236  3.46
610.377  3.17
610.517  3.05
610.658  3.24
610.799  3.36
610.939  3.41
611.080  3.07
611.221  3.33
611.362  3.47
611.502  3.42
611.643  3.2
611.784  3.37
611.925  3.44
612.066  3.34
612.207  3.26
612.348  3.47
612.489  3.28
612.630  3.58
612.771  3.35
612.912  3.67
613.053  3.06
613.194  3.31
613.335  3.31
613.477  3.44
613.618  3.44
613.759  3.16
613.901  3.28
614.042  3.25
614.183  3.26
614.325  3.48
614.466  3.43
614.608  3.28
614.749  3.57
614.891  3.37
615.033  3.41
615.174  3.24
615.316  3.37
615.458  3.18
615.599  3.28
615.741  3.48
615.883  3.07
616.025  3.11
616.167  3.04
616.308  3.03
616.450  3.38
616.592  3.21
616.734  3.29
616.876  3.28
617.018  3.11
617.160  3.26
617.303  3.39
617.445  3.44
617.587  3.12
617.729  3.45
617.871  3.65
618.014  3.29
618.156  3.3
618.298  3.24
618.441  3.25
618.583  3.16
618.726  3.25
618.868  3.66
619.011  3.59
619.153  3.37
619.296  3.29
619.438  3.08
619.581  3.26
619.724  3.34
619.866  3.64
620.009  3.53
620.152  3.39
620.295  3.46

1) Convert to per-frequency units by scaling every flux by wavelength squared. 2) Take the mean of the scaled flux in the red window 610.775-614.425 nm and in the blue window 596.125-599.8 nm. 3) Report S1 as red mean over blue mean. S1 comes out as 1.0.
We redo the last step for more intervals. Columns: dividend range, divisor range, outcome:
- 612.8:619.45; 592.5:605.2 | 1.03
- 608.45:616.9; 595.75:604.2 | 1.04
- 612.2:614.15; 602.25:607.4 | 1.02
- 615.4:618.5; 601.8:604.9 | 1.02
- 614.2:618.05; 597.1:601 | 1.04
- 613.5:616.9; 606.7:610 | 0.99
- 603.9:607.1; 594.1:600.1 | 1.03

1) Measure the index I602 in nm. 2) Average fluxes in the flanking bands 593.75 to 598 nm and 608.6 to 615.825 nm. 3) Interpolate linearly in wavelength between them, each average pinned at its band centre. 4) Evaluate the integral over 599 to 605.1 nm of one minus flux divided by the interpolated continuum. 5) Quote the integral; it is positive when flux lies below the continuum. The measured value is 0.08 nm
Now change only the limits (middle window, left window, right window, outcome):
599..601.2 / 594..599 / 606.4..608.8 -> 0.04 nm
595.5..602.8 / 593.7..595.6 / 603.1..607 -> 0.10 nm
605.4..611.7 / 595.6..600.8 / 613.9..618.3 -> -0.07 nm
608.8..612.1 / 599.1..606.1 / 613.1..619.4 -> -0.05 nm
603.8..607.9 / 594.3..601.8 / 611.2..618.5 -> -0.03 nm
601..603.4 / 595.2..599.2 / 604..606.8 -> 0.07 nm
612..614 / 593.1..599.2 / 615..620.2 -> -0.01 nm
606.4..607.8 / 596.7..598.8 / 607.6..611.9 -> 0.01 nm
